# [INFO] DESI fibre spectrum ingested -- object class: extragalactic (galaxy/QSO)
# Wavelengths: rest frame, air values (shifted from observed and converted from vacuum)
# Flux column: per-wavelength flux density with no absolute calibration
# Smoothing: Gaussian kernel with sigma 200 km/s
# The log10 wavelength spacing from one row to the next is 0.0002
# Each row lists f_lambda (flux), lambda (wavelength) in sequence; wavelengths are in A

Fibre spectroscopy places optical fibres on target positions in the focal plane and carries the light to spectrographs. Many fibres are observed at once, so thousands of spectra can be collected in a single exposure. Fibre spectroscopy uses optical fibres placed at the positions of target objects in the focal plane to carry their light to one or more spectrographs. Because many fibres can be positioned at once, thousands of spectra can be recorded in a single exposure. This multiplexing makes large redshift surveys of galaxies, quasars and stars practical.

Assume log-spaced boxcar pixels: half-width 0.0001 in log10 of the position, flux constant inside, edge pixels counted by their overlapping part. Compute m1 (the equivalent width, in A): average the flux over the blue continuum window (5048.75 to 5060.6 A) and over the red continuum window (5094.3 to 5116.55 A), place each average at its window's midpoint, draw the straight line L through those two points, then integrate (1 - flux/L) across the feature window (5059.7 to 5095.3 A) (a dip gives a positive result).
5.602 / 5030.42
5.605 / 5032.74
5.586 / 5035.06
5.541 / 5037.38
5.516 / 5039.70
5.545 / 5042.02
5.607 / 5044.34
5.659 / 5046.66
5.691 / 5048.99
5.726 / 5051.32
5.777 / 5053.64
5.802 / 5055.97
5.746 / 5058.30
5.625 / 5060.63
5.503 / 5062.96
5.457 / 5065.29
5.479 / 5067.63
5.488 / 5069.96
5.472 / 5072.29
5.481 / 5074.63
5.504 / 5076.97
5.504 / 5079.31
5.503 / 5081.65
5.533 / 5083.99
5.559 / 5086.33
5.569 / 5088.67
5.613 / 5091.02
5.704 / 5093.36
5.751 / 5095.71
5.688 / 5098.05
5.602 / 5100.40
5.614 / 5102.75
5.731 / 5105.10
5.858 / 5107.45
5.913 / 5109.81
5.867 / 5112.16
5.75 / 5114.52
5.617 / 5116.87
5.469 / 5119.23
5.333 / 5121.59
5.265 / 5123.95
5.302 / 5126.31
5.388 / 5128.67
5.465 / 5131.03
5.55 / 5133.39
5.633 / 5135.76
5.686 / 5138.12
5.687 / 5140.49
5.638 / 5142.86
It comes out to 1.28 A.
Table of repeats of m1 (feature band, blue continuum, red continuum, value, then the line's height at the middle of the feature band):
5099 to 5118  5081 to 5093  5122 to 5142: -0.72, 5.53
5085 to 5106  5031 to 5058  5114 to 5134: -0.48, 5.52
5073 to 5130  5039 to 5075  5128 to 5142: 0.01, 5.59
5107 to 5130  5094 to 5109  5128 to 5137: 0.17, 5.61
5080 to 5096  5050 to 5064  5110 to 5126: 0.10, 5.63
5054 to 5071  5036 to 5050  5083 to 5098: 0.04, 5.61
